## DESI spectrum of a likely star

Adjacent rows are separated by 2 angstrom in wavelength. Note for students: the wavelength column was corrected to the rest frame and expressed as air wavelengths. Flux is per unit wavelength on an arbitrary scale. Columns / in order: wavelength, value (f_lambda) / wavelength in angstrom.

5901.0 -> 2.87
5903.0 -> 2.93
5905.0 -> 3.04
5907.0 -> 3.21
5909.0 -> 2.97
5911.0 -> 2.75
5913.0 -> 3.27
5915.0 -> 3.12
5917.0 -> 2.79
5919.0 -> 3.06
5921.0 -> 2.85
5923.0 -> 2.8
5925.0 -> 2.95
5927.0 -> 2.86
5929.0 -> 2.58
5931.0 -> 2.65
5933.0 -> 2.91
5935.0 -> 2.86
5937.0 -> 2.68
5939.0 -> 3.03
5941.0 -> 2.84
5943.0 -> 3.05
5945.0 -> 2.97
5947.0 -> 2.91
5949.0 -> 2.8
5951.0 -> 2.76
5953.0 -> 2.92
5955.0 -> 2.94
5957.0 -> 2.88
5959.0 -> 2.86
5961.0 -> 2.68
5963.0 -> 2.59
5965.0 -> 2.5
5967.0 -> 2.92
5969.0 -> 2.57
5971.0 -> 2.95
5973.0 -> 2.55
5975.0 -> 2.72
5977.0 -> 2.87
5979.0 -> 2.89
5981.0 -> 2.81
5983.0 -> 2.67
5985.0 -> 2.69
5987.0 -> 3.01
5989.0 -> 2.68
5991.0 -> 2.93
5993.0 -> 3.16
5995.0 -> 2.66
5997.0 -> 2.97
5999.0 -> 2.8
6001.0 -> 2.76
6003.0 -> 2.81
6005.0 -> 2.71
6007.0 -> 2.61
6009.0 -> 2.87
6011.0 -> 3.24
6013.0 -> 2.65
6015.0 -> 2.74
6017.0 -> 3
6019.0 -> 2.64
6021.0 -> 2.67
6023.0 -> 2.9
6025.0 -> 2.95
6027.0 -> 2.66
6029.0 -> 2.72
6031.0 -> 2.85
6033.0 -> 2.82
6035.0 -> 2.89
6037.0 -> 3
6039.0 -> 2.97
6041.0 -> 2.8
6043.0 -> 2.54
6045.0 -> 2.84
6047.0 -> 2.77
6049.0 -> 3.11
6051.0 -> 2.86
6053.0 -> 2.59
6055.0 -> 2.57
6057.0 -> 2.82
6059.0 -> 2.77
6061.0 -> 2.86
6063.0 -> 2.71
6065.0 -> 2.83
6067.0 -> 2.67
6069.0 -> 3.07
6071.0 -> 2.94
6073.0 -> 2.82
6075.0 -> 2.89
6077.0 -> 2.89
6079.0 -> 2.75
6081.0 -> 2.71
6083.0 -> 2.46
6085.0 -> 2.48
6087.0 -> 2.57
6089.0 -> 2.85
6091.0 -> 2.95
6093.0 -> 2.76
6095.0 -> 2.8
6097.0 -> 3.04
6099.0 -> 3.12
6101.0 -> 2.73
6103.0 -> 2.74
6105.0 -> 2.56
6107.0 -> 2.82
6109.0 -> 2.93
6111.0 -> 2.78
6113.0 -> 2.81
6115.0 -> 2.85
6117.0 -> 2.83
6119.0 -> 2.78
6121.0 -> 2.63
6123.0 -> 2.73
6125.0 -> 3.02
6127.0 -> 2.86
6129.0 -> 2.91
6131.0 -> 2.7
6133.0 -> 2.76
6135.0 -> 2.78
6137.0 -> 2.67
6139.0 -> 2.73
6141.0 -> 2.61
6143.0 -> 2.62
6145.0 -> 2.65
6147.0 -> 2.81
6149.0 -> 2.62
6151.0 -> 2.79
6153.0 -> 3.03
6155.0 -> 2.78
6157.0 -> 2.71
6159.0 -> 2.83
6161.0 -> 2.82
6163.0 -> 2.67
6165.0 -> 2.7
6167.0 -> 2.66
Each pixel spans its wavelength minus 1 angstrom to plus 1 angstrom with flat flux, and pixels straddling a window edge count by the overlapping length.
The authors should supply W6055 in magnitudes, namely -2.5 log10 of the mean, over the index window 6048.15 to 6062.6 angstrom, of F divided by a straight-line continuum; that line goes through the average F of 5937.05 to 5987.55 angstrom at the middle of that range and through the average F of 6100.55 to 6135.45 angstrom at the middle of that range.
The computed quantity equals 0.00 mag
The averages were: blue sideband 2.81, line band 2.79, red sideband 2.79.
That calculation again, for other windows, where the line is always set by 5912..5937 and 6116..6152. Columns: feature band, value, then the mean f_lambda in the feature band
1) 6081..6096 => 0.033 mag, 2.7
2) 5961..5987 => 0.045 mag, 2.74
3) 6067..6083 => -0.016 mag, 2.83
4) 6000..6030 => 0.012 mag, 2.8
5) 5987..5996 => -0.013 mag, 2.87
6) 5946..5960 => -0.001 mag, 2.87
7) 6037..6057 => 0.004 mag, 2.8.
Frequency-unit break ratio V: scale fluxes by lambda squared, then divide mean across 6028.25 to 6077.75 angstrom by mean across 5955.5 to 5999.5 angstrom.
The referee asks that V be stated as 1.0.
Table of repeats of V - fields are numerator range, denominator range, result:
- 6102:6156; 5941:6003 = 1.04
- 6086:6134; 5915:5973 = 1.05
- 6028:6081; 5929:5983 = 1.04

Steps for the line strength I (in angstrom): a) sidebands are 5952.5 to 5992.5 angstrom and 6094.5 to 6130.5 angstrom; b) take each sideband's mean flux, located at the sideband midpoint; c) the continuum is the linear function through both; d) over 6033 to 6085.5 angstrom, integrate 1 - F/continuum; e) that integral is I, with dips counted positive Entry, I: 0.3 angstrom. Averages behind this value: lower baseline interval 2.78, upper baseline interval 2.83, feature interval 2.8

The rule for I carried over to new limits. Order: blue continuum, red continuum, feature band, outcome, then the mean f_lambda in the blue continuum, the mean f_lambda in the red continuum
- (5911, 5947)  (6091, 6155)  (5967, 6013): 0.8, 2.89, 2.79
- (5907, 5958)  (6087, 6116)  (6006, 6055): 0.7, 2.89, 2.83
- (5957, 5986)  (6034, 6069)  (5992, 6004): -0.4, 2.74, 2.81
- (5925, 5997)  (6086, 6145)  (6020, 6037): -0.1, 2.81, 2.79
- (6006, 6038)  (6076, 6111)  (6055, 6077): -0.3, 2.83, 2.77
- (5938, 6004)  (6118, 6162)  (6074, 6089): 0.5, 2.82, 2.77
